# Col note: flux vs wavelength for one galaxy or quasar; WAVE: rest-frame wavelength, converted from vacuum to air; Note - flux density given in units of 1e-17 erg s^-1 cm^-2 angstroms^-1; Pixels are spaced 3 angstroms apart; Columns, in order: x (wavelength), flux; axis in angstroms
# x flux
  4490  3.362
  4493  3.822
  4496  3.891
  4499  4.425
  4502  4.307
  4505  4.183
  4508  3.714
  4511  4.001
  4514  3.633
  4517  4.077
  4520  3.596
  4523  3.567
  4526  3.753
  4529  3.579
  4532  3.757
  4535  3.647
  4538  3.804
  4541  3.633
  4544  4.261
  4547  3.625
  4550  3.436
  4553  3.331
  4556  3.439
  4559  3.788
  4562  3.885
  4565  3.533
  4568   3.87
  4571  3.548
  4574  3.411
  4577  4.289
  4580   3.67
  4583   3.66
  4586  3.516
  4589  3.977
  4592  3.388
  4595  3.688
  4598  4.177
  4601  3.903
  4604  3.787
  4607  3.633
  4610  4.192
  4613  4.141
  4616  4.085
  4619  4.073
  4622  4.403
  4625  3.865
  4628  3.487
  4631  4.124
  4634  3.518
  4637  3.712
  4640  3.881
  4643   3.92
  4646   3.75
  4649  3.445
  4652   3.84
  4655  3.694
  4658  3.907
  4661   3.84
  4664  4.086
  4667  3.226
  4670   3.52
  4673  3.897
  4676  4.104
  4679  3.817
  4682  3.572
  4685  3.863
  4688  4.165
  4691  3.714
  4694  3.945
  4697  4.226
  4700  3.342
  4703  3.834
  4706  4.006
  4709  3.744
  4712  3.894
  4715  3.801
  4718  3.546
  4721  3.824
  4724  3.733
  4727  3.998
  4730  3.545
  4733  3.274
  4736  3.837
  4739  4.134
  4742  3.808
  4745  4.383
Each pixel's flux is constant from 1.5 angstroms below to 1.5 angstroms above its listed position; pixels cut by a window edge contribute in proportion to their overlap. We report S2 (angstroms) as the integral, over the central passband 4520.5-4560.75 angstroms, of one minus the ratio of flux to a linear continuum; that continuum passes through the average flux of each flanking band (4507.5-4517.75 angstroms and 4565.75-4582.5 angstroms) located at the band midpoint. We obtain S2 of 1.5 angstroms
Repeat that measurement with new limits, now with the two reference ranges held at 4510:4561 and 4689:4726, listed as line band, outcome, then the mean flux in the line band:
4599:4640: -1.8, 3.92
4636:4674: 0.3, 3.75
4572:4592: 0.0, 3.72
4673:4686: -0.2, 3.84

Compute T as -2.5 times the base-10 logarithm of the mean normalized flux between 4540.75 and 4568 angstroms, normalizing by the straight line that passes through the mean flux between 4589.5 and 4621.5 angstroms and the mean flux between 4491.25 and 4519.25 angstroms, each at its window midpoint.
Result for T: 0.081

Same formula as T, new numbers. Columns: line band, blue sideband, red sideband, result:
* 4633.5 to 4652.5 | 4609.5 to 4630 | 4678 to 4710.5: 0.07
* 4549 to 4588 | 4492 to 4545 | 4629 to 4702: 0.06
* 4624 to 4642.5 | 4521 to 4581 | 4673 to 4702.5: 0.01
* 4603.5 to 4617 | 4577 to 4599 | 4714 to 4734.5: -0.07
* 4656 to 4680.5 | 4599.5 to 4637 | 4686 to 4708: 0.03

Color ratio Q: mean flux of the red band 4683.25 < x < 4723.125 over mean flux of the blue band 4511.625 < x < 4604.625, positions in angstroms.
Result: 1.0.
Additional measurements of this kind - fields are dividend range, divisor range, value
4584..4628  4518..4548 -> 1.05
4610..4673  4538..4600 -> 1.03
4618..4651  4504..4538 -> 1.02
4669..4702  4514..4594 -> 1.04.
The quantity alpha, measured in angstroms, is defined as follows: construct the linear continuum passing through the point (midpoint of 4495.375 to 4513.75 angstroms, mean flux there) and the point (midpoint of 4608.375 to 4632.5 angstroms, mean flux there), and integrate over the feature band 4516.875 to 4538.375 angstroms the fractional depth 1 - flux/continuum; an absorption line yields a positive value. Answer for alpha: 1.9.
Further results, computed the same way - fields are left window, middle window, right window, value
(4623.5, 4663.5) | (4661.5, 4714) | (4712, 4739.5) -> -0.9 angstroms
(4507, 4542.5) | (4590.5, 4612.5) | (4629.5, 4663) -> -0.4 angstroms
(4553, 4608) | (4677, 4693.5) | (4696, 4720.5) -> -0.3 angstroms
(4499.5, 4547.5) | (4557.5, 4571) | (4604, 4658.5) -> 0.4 angstroms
